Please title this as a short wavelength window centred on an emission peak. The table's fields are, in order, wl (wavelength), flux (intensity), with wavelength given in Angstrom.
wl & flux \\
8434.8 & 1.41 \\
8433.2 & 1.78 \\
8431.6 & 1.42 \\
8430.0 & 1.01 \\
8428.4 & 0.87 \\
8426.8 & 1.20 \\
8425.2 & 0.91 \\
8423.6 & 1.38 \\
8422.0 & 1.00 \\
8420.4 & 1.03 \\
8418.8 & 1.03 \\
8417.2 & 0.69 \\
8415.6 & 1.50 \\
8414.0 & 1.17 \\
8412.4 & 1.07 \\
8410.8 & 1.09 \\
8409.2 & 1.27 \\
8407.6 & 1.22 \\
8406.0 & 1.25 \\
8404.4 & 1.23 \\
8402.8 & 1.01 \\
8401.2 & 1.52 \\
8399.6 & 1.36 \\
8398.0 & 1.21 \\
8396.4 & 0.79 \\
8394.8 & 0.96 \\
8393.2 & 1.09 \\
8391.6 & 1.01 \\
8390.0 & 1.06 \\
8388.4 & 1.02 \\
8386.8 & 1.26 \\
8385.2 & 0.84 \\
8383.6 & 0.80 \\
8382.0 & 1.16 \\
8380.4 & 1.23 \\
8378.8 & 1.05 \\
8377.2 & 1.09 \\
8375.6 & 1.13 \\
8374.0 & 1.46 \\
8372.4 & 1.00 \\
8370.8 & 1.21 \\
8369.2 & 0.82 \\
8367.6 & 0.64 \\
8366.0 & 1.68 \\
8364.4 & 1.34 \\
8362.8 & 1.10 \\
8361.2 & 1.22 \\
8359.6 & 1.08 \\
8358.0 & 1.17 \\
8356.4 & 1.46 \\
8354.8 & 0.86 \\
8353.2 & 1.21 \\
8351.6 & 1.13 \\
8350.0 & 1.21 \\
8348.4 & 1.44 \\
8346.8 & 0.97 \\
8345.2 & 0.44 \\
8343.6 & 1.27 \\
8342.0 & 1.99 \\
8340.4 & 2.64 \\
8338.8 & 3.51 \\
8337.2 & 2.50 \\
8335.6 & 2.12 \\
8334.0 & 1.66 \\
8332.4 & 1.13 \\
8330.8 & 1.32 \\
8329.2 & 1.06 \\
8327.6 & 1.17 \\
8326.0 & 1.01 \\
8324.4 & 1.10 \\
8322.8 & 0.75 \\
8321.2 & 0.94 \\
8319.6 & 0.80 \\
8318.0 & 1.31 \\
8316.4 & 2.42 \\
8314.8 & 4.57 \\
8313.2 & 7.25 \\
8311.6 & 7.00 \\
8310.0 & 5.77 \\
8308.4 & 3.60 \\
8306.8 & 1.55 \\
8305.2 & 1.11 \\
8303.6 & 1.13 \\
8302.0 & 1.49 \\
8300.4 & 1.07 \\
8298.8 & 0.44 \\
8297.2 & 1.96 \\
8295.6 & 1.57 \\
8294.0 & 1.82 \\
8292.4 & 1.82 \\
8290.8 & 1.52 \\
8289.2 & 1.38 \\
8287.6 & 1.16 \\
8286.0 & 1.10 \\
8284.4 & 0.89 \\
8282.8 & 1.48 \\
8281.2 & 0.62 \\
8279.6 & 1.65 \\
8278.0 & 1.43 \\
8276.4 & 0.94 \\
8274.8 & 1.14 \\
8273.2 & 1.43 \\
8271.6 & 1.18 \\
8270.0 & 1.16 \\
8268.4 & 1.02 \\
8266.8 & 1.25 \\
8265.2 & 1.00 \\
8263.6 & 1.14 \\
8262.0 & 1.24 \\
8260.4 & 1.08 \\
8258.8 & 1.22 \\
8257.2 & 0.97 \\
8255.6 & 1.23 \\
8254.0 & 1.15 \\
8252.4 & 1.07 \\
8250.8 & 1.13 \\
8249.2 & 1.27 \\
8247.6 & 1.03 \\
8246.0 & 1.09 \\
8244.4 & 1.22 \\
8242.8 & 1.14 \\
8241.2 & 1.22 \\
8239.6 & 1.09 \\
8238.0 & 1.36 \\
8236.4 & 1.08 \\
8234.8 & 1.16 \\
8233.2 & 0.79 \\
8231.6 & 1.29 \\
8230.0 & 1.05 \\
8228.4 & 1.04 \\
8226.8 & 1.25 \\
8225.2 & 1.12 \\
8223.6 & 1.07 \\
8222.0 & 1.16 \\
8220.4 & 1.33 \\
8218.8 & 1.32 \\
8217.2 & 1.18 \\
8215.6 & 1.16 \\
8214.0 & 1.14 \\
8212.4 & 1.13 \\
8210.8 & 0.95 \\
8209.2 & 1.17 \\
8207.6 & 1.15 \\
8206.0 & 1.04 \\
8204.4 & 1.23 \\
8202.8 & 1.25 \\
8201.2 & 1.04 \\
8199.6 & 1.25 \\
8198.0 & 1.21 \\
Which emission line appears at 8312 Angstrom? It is H-alpha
